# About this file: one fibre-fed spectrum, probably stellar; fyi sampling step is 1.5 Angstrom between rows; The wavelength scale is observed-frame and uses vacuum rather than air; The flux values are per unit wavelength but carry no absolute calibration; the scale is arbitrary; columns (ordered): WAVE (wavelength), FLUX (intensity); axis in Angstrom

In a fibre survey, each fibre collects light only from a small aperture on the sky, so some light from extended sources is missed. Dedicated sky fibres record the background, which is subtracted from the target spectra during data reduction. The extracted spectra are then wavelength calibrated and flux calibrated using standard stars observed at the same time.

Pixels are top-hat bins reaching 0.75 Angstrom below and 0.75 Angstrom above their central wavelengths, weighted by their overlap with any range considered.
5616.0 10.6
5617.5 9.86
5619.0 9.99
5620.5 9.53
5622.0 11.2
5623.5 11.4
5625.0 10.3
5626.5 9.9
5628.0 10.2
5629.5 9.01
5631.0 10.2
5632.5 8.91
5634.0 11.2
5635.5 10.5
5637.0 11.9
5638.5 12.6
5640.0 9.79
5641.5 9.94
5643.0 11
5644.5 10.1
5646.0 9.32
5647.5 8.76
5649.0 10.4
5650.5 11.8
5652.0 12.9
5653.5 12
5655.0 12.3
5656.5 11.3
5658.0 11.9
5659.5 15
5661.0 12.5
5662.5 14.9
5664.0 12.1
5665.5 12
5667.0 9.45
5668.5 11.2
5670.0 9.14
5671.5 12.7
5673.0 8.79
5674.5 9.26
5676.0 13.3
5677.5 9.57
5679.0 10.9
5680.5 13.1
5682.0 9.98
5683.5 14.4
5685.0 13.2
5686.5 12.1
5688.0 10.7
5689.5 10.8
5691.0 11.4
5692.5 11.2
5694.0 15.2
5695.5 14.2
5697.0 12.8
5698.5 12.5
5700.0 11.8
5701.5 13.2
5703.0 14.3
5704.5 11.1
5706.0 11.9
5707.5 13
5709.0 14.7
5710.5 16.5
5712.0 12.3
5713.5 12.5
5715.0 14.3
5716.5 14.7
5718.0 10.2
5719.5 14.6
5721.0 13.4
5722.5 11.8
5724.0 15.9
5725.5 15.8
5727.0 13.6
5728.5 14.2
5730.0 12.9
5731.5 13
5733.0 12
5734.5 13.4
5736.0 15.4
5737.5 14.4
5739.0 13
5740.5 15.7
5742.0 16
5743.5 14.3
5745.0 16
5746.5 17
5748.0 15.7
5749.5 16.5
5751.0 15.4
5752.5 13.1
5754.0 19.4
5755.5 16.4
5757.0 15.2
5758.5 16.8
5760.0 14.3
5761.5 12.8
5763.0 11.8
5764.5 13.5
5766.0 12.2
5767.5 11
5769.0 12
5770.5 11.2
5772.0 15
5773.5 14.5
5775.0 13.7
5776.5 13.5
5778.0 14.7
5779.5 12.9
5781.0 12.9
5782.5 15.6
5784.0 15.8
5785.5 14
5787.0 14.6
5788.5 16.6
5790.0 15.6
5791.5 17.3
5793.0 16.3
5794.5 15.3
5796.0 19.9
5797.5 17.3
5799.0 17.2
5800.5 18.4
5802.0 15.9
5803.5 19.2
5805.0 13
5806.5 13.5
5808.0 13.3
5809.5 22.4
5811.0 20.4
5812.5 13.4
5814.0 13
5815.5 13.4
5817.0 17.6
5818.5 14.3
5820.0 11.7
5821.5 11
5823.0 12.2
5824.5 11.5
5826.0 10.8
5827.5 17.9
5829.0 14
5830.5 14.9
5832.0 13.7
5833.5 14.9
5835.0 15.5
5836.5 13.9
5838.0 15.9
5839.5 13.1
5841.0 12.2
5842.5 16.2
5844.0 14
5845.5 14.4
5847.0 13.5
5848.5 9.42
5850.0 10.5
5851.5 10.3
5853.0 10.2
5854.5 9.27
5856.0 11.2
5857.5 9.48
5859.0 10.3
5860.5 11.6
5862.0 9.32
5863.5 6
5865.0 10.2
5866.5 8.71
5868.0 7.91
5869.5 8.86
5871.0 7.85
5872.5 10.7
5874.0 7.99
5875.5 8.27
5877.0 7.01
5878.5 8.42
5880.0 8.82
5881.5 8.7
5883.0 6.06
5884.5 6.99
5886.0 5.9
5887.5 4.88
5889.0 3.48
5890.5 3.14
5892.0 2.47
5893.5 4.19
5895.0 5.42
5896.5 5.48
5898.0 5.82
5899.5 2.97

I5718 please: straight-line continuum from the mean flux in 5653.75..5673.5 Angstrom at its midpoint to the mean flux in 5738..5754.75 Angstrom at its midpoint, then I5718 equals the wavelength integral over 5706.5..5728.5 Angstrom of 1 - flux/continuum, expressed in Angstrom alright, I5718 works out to 0.8 Angstrom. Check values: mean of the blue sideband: 11.8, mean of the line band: 13.8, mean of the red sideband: 15.6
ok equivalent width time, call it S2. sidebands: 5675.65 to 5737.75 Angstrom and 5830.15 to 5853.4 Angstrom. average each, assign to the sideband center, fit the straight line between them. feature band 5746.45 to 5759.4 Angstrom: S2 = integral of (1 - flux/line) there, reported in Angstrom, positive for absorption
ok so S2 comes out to -3.0 Angstrom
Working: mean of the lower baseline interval 13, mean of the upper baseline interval 13.3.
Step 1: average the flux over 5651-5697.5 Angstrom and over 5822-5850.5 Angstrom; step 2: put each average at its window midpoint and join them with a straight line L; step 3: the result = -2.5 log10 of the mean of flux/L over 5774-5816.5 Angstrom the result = -0.188 mag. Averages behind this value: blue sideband 11.9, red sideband 13.6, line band 15.7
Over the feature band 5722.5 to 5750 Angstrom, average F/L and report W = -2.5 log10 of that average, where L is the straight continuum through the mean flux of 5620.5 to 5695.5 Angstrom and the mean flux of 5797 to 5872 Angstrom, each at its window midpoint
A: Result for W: -0.21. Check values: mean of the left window 11.3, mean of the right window 13.1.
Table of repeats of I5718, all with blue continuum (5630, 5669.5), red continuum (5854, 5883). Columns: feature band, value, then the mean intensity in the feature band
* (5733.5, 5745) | -4.8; 14.6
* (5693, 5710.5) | -4.2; 13.3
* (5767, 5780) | -4.3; 13.2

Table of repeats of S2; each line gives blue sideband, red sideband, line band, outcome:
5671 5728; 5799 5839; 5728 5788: -2.5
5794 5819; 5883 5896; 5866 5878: -2.2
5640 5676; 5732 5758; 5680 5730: 1.2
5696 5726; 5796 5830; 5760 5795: 1.2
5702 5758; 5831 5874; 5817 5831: -1.5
